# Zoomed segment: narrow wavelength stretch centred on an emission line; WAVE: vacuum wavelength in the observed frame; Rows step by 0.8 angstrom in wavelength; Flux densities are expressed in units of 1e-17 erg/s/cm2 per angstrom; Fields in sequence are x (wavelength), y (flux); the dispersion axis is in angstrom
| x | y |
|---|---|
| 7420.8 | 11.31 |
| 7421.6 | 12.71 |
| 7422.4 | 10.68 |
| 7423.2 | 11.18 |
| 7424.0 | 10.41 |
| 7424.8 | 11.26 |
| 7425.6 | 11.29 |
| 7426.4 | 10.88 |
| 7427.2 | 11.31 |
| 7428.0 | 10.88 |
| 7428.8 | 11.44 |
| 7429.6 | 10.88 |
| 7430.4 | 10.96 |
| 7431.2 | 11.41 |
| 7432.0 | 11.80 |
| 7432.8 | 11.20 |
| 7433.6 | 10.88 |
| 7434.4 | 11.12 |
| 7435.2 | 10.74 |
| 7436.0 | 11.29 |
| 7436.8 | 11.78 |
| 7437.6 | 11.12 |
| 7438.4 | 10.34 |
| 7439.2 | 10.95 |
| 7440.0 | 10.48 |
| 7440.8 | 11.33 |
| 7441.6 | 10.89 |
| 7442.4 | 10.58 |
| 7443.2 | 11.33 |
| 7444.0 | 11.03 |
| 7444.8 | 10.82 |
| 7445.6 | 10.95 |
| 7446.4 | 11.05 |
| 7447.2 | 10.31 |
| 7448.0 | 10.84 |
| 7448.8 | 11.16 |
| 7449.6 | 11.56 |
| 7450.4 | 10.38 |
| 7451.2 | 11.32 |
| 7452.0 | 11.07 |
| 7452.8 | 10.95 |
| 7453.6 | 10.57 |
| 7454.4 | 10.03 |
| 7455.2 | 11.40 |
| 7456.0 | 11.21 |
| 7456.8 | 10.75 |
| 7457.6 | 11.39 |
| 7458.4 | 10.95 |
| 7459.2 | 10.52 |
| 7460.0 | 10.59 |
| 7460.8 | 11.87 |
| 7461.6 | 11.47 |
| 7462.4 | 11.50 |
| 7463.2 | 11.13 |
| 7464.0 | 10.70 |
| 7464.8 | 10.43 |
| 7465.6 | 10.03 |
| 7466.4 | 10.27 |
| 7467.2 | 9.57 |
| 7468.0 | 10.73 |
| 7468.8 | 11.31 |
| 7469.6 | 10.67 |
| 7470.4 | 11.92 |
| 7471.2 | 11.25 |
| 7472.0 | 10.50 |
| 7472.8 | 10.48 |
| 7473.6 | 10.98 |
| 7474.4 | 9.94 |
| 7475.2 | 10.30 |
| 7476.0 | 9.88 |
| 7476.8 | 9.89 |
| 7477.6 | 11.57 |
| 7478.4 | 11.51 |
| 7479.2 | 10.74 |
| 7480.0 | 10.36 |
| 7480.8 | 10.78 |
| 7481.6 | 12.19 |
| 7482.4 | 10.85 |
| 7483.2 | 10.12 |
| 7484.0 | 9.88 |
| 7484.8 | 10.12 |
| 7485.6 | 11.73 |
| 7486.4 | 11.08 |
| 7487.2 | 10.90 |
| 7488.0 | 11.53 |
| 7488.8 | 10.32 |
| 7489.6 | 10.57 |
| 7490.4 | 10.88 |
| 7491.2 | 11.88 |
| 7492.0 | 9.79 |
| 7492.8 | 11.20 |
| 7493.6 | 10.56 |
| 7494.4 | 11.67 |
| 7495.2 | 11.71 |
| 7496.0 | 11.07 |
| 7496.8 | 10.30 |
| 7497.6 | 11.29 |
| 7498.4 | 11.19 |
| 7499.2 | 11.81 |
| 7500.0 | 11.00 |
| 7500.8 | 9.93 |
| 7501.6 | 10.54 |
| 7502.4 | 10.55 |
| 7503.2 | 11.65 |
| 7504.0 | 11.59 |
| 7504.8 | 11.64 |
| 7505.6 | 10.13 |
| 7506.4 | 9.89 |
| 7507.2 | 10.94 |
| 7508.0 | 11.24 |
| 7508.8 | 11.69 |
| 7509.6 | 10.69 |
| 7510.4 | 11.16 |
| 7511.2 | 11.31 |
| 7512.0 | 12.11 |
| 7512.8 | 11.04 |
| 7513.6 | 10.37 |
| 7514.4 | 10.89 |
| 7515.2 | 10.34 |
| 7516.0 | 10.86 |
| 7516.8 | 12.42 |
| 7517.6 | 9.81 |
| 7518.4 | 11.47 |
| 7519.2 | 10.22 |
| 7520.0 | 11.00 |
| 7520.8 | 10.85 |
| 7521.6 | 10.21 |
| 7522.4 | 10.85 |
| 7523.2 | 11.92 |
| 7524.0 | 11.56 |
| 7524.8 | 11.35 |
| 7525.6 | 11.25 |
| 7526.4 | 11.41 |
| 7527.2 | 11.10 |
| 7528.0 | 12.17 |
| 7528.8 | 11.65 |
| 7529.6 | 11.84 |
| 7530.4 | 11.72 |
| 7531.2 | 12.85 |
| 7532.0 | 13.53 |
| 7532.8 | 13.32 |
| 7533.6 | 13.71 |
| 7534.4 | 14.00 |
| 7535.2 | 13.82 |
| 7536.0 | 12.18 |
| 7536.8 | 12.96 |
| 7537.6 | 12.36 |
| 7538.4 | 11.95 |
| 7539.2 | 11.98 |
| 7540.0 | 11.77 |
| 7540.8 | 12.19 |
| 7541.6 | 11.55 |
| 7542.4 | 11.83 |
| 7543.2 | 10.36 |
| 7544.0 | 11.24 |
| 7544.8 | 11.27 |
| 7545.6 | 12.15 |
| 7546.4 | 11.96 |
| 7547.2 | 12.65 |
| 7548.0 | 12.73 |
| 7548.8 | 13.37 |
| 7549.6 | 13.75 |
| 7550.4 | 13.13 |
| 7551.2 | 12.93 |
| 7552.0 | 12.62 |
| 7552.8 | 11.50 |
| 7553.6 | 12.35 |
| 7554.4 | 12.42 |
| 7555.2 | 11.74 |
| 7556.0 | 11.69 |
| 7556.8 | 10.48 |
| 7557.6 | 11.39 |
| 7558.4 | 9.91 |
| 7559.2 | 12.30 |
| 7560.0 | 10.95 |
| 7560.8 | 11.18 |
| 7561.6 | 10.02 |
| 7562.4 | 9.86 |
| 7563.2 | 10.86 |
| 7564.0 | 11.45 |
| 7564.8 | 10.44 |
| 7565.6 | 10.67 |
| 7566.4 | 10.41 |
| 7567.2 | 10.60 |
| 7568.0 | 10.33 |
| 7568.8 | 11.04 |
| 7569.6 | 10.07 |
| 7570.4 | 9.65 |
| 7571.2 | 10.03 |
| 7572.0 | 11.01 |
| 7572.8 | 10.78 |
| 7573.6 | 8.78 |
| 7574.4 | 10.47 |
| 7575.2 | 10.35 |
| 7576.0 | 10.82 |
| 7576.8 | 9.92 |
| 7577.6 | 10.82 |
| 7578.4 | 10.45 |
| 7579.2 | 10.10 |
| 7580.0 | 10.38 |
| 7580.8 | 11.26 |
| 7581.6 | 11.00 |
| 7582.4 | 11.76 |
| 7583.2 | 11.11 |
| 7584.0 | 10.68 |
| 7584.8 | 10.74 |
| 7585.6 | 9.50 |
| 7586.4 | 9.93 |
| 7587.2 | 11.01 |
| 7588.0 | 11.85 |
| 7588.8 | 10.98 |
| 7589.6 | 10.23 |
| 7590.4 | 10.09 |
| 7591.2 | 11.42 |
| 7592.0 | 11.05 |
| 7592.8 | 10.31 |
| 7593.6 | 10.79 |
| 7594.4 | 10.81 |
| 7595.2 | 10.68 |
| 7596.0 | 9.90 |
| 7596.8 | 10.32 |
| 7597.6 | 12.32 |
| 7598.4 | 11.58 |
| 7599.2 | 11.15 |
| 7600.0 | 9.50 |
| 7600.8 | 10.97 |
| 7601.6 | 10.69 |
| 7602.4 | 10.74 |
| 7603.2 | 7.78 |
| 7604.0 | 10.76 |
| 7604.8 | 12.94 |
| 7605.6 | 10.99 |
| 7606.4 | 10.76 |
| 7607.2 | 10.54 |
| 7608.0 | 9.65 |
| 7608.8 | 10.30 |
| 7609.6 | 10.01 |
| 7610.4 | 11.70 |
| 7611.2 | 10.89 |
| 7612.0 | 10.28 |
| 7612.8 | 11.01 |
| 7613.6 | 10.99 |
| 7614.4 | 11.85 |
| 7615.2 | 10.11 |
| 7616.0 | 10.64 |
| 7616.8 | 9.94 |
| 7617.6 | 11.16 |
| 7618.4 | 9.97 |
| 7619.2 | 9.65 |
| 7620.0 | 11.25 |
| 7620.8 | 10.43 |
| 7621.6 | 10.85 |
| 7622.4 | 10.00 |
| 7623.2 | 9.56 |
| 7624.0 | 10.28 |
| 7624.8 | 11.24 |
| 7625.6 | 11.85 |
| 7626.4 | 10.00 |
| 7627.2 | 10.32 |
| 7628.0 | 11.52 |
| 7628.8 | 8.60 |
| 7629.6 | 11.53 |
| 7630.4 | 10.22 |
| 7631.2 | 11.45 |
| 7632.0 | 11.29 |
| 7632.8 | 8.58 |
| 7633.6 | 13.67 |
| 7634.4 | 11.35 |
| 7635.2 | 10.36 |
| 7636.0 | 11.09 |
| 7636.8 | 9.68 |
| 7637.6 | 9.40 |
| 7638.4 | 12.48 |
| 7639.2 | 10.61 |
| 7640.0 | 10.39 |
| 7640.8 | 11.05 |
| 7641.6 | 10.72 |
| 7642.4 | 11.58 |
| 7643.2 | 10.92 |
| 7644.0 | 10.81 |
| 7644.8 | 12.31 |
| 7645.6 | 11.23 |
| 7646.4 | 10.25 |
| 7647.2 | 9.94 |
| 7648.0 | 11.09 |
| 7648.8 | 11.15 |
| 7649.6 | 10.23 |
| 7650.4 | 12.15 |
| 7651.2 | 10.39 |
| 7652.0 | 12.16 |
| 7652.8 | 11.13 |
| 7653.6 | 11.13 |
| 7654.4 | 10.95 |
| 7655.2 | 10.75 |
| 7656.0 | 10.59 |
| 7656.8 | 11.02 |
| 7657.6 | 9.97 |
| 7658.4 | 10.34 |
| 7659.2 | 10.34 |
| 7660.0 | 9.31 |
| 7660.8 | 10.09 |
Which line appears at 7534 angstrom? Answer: [S II]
